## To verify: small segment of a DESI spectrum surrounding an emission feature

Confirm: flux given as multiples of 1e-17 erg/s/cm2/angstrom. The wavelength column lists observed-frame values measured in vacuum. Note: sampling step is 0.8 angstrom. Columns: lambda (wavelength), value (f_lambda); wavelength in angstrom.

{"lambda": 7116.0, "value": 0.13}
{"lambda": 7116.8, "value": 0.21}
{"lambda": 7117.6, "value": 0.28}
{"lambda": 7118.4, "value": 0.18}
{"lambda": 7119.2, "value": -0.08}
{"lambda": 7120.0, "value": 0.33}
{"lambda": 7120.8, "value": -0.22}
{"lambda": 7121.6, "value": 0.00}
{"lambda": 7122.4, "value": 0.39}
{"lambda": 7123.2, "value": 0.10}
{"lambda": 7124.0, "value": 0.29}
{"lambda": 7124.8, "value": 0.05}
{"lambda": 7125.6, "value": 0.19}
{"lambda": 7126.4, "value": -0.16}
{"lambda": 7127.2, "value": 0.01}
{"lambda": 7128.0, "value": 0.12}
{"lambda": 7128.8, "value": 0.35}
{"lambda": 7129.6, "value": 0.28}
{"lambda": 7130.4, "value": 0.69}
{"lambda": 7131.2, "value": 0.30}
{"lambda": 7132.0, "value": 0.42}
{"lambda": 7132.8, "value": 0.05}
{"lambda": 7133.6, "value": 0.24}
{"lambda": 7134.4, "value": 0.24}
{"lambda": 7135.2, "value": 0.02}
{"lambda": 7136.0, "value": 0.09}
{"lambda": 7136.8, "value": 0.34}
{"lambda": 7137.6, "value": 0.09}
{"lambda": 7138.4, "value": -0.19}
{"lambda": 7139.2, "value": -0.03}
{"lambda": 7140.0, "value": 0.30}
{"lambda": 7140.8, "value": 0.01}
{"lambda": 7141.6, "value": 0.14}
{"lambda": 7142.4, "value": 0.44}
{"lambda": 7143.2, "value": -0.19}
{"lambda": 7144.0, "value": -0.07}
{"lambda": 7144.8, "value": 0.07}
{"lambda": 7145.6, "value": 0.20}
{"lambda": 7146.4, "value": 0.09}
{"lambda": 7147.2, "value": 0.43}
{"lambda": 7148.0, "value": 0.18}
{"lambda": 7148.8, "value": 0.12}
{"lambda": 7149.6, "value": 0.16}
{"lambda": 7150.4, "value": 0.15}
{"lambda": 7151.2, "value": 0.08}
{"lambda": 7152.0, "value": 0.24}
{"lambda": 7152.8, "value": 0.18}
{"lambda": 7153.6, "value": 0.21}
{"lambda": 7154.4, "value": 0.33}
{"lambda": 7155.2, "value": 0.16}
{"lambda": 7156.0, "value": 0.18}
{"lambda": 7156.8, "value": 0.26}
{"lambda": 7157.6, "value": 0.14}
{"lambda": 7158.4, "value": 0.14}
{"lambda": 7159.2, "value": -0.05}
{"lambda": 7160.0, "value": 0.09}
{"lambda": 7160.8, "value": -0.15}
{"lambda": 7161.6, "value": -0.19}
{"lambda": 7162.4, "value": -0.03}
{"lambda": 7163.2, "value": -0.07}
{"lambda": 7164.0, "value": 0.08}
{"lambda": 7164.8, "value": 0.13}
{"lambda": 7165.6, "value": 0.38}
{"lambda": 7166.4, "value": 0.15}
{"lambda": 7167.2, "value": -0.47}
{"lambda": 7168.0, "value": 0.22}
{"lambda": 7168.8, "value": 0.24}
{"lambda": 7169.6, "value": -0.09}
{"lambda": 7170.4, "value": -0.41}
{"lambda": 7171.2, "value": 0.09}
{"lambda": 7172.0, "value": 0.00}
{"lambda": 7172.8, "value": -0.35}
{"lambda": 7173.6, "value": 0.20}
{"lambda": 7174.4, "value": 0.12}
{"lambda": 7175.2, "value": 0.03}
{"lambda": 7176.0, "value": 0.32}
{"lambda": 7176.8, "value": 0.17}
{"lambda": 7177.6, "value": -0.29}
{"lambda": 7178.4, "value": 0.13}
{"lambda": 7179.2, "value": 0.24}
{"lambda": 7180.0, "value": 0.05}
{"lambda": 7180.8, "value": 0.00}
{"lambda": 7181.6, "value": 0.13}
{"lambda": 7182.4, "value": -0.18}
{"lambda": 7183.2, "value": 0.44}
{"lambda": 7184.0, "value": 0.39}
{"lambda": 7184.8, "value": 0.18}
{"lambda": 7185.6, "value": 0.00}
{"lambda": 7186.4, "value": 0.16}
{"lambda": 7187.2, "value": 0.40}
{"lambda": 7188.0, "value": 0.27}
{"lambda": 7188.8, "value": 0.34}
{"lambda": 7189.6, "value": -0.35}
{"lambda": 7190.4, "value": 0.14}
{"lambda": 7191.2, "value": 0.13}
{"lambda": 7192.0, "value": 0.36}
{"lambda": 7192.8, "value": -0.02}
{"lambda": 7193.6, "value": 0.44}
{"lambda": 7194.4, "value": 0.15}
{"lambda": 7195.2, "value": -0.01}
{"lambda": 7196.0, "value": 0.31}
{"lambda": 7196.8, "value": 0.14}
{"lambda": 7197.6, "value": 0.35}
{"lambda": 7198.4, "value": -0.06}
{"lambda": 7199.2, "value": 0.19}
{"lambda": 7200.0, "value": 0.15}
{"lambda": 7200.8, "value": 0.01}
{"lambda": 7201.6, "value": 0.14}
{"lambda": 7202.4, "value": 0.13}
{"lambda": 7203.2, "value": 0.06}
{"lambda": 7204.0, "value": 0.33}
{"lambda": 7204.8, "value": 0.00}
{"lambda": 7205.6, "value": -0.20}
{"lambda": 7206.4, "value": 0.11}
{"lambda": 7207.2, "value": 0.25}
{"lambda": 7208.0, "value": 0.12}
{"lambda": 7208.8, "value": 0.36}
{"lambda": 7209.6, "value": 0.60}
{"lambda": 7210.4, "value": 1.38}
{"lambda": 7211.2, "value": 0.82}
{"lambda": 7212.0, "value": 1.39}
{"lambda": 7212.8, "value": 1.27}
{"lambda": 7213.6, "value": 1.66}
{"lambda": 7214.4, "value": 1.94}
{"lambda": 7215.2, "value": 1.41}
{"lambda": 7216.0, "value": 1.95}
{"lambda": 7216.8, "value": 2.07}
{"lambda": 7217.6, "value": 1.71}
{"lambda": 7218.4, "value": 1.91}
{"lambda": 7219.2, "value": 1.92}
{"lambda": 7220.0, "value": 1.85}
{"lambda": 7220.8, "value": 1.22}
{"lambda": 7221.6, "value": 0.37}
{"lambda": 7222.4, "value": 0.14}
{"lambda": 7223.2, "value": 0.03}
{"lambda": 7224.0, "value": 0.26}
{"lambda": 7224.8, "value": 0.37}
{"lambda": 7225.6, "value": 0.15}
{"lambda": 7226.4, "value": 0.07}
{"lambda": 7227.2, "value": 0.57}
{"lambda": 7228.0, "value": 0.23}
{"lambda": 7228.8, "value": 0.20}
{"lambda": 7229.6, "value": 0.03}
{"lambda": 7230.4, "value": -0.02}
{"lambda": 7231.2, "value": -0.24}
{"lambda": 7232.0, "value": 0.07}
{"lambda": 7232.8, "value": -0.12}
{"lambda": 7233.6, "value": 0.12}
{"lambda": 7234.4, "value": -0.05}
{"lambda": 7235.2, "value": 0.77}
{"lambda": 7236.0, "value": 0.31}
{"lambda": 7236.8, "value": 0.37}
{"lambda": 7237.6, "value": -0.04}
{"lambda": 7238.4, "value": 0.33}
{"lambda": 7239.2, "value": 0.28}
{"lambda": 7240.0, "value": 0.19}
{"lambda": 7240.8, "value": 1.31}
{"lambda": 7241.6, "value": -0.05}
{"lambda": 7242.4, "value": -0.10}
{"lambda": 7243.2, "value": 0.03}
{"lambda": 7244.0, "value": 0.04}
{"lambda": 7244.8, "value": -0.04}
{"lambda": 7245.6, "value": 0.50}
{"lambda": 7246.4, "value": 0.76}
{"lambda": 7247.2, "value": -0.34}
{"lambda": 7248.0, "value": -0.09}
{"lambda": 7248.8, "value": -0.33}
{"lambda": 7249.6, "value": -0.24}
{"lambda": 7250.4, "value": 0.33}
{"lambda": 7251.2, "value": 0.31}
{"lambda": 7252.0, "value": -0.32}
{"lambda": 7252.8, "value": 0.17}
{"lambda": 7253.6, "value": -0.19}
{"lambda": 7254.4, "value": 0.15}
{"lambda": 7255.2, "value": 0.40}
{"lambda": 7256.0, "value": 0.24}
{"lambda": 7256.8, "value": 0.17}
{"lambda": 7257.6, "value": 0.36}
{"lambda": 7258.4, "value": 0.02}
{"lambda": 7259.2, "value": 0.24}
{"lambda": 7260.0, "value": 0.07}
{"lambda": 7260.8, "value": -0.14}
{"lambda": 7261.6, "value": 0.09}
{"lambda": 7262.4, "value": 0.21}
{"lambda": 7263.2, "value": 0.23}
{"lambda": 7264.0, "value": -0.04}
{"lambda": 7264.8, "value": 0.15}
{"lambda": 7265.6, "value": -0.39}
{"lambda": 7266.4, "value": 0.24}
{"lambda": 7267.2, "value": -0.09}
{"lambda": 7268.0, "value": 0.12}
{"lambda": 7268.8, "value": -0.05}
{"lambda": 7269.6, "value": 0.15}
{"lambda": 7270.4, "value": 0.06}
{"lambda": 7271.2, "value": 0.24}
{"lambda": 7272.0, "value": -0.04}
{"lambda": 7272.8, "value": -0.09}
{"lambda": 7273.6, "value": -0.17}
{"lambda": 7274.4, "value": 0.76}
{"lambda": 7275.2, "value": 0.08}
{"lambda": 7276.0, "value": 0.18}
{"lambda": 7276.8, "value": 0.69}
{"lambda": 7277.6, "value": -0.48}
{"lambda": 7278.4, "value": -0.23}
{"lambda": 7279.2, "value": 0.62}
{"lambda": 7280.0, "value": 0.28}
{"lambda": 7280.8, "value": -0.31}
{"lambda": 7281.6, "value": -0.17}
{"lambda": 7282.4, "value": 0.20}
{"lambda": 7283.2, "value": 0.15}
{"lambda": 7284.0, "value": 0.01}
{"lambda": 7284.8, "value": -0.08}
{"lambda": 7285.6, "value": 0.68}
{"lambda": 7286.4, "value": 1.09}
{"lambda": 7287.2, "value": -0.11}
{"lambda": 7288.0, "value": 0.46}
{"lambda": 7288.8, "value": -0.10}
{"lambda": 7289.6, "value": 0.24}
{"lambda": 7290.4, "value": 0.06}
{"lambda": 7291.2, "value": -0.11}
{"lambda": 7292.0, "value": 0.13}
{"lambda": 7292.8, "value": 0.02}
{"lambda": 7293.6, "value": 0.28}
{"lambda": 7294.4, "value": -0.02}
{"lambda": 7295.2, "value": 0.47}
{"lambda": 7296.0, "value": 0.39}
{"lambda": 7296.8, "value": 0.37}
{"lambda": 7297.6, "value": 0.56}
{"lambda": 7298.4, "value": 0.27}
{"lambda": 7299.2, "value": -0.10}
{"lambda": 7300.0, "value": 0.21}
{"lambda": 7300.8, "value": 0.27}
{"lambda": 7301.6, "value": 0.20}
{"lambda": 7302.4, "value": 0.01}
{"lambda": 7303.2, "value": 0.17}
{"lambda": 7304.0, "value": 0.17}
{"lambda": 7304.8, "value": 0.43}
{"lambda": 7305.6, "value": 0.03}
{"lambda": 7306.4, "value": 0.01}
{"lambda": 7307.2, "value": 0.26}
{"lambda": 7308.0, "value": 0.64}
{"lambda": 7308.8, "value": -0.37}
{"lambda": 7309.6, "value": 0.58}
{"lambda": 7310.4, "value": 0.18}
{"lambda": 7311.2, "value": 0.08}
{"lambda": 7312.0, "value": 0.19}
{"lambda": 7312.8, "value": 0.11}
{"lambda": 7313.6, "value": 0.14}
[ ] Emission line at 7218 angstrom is [O II] 3727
